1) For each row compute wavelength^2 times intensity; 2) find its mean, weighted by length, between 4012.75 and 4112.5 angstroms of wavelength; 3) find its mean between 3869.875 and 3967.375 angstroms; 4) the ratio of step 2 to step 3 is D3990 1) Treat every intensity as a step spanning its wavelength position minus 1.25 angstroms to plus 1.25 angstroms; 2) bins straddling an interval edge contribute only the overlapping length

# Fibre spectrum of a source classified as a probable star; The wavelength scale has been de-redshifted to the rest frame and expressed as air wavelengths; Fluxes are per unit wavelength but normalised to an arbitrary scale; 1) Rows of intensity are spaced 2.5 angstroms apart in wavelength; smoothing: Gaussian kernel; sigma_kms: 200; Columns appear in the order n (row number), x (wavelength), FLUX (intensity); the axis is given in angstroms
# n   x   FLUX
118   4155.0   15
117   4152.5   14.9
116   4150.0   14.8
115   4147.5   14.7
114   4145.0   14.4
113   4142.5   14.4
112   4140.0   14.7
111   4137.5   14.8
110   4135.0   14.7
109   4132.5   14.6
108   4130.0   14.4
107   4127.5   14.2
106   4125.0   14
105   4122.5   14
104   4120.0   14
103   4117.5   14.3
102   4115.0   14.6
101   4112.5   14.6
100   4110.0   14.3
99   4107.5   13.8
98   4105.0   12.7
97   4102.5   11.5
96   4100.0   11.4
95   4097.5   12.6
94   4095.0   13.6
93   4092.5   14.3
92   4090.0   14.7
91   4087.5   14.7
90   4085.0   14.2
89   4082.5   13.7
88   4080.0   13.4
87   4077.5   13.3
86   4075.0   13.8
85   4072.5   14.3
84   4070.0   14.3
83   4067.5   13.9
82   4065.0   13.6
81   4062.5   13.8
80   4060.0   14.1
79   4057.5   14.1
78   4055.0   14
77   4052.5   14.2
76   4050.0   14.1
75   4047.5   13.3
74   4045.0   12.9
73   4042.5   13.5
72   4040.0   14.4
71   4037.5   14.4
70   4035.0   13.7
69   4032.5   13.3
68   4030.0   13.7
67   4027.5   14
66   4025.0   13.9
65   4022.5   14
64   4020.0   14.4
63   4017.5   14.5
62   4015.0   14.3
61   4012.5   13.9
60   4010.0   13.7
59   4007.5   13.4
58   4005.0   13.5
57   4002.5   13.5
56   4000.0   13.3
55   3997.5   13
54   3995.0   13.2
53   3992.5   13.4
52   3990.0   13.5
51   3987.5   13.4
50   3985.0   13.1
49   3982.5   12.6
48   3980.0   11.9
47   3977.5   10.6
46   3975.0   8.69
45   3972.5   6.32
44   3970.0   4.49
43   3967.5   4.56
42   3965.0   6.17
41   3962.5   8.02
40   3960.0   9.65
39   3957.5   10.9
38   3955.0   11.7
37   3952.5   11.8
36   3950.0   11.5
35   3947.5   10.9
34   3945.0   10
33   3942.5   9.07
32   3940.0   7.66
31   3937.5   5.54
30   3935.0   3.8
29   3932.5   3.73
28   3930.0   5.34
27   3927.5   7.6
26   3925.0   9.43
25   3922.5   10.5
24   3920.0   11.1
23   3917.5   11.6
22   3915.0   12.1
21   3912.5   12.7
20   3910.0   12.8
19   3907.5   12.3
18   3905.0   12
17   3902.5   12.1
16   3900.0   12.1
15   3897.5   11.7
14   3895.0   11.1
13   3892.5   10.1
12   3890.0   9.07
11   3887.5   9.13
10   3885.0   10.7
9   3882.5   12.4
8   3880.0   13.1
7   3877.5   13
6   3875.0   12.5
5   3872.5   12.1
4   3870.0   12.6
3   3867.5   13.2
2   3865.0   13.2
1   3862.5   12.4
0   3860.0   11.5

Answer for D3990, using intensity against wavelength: 1.46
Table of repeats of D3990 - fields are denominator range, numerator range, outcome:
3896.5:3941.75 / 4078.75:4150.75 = 1.60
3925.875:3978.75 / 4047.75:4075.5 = 1.84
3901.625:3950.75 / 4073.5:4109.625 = 1.53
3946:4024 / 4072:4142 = 1.28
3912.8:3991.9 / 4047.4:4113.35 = 1.56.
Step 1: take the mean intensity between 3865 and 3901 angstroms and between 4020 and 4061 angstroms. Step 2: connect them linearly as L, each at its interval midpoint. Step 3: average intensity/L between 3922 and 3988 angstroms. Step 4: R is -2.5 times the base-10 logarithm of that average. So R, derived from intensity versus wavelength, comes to 0.401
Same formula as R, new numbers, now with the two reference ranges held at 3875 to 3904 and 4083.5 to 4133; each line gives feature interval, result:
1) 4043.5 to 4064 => -0.048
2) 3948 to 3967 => 0.232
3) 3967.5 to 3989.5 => 0.240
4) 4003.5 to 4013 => -0.074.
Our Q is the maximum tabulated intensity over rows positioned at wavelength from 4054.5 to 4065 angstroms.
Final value 14.1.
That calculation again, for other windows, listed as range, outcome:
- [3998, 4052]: 14.5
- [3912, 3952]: 12.7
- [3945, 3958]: 11.8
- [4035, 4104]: 14.7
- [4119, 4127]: 14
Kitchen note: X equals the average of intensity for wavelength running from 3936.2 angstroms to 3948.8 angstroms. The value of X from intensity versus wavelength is 8.63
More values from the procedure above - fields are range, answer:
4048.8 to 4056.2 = 14.1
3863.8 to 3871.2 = 13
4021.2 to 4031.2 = 13.9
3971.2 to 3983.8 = 10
